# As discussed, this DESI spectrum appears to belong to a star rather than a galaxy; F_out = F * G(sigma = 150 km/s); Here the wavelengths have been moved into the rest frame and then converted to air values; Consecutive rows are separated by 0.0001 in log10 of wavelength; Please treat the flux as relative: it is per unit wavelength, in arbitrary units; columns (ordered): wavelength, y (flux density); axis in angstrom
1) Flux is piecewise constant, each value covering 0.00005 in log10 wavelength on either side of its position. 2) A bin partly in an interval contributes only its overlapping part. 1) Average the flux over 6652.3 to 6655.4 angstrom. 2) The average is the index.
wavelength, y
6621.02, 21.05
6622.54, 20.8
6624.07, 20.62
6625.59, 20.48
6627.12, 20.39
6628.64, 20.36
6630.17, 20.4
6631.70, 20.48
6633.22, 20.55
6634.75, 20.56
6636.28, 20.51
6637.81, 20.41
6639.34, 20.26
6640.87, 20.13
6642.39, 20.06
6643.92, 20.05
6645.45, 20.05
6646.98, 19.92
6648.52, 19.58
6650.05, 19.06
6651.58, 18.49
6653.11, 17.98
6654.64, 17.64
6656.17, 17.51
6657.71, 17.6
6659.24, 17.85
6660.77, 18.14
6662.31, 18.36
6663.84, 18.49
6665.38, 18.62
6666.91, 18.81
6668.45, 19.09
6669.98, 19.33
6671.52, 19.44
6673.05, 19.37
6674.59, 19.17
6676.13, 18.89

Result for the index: 17.8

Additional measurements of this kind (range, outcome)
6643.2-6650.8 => 19.7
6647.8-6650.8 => 19.3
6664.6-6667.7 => 18.7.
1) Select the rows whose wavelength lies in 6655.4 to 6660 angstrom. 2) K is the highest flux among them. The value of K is 17.85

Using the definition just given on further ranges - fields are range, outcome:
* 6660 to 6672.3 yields 19.44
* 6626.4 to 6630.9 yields 20.4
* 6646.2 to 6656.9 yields 19.92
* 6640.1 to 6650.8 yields 20.13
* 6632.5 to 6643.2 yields 20.56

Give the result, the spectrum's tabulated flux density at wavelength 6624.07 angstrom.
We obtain 20.62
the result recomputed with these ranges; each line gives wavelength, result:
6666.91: 18.81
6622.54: 20.8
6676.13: 18.89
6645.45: 20.05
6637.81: 20.41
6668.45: 19.09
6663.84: 18.49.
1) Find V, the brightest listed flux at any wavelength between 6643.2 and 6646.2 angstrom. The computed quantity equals 20.05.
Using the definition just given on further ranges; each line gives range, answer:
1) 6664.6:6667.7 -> 18.81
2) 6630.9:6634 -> 20.55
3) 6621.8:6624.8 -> 20.8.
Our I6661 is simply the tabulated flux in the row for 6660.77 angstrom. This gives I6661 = 18.14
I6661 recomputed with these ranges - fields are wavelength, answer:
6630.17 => 20.4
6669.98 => 19.33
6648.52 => 19.58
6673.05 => 19.37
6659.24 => 17.85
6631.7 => 20.48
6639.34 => 20.26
